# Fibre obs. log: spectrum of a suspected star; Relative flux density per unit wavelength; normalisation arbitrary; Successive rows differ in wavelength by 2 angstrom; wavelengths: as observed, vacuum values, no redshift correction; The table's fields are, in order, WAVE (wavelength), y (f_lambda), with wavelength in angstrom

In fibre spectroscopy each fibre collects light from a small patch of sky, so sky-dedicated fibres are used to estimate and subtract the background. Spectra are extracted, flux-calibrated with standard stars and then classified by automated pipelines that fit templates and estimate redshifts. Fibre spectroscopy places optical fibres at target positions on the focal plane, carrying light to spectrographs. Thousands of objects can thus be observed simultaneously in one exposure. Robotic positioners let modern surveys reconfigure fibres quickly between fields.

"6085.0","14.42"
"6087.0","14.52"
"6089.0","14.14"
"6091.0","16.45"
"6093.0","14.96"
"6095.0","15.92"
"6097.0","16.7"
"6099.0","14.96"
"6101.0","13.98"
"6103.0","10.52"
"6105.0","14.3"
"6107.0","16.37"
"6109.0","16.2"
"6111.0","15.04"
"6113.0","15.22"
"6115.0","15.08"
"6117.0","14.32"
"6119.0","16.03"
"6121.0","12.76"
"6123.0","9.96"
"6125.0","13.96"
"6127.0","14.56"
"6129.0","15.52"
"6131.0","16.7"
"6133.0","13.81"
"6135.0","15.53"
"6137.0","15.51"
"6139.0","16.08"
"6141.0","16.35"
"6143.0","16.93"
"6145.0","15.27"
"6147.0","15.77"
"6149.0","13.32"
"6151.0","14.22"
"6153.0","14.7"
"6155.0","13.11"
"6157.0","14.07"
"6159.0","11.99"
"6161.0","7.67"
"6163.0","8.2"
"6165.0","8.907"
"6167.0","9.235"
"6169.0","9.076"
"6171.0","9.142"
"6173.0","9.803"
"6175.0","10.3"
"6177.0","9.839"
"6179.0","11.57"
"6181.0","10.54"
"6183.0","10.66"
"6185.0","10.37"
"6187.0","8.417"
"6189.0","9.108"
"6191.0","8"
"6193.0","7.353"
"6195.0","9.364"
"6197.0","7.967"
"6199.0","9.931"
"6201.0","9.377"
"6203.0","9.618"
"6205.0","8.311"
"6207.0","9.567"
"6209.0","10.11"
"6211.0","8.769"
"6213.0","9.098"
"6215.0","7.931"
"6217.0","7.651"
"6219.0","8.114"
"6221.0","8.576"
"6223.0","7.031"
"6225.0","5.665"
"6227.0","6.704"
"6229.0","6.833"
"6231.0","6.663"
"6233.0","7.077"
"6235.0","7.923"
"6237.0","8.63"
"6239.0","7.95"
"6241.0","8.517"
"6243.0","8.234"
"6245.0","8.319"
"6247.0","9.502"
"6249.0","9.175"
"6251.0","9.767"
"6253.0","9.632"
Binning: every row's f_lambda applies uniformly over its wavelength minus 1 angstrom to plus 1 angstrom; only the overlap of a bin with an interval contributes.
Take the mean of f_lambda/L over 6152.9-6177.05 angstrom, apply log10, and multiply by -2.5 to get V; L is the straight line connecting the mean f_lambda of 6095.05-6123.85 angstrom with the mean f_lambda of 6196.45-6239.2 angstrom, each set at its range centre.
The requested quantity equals 0.09 mag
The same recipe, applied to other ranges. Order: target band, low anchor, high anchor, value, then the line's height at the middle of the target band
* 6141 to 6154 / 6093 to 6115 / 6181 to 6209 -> -0.24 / 12.2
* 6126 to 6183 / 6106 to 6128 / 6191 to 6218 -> -0.05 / 12.1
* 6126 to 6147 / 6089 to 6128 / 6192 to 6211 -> -0.21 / 12.9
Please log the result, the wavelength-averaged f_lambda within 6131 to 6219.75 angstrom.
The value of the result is 11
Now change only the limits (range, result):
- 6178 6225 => 8.95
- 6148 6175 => 11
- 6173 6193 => 9.74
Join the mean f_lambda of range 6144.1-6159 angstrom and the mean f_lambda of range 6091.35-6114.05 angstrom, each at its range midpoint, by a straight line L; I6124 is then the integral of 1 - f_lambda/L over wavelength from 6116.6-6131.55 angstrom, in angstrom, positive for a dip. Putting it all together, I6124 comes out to 0.49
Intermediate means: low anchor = 15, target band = 14.1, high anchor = 14.2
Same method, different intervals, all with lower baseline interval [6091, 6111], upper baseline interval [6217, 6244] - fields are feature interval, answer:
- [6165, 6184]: 1.3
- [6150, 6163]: -0.5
